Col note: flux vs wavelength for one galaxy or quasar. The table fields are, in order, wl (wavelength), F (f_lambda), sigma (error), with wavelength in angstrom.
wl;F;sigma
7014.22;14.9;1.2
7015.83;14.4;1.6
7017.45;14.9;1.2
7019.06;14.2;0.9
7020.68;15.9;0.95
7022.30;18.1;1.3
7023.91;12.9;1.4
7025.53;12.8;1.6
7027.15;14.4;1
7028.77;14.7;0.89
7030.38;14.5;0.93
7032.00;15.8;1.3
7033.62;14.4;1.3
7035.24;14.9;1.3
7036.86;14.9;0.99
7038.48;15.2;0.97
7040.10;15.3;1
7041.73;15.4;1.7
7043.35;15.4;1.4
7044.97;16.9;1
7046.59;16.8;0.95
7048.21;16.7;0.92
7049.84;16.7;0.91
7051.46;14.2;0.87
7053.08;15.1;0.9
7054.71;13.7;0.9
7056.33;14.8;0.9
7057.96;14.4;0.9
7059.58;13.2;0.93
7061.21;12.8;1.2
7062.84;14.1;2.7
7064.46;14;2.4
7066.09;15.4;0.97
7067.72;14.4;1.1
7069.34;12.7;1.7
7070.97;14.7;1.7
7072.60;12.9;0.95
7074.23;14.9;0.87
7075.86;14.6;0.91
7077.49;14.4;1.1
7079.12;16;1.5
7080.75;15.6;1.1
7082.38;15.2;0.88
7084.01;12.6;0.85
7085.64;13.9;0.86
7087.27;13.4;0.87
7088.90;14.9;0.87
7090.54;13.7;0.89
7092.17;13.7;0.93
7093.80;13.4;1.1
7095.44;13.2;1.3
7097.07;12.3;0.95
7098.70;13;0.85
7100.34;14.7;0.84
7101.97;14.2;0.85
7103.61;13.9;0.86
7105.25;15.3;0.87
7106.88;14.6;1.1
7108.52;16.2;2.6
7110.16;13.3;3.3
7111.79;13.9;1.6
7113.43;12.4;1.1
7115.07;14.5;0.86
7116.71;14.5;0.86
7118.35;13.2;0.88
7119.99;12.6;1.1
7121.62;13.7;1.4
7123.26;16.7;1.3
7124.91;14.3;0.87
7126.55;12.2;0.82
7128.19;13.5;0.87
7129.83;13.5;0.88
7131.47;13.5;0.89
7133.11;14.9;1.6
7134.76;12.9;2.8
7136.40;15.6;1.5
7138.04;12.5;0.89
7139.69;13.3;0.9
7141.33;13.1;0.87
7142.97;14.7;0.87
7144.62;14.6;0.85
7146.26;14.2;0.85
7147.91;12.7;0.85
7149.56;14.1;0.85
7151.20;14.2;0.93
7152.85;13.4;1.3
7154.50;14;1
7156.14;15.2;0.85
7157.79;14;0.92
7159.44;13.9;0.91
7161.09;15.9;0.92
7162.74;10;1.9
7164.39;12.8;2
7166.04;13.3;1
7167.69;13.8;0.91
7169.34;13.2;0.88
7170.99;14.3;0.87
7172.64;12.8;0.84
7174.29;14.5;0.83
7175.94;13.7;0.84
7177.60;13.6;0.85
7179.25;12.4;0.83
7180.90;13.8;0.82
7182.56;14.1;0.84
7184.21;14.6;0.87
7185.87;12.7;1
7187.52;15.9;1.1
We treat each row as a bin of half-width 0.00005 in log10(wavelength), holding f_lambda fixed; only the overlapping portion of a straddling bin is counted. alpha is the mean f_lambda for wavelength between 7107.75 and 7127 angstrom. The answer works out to 14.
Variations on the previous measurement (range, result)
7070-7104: 14.1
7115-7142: 13.8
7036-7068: 15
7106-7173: 13.8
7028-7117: 14.5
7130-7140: 13.8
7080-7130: 13.9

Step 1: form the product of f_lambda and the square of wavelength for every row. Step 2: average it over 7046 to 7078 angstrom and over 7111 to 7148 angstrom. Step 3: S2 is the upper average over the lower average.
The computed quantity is 0.97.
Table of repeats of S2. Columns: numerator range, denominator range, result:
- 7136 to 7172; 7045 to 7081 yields 0.96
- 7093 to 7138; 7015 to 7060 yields 0.94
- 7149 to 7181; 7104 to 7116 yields 0.97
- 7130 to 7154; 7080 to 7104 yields 1.01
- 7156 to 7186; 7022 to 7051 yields 0.92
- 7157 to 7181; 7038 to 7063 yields 0.92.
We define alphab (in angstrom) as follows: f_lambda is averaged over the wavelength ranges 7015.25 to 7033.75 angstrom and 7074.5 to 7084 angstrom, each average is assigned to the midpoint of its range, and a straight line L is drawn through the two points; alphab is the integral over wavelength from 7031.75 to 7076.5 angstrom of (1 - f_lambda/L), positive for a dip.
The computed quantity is 0.2 angstrom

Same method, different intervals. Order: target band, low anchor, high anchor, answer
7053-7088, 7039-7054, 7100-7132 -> 2.3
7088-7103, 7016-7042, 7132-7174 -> 0.6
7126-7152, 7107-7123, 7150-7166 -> 0.1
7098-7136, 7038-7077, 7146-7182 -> 0.3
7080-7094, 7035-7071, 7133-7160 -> 0.4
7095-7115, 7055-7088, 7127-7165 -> 0.1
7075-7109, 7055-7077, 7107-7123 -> -0.5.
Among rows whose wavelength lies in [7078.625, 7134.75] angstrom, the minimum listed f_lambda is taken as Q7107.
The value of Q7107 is 12.2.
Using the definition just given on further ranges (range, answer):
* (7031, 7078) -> 12.7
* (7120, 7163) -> 10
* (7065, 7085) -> 12.6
